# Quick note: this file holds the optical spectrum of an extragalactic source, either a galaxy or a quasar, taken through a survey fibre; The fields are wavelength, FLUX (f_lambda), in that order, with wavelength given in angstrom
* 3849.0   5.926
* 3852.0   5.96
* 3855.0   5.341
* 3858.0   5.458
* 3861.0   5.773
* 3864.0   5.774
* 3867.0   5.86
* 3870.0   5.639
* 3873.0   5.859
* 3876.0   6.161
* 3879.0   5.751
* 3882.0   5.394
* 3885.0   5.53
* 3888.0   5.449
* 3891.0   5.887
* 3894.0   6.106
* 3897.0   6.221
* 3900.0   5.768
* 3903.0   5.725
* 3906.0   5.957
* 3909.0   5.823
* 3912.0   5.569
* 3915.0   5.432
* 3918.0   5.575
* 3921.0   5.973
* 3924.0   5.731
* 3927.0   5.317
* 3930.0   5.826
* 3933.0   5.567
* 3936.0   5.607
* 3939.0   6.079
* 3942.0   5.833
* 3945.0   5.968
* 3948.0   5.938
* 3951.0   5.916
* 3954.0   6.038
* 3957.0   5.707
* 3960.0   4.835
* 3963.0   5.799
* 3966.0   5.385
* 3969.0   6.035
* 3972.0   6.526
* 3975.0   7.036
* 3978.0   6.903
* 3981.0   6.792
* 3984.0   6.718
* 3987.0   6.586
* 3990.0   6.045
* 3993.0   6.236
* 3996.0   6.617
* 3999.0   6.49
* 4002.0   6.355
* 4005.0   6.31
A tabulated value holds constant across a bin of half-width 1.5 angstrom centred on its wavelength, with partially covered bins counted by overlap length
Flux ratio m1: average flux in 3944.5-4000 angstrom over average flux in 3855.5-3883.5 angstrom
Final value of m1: 1.1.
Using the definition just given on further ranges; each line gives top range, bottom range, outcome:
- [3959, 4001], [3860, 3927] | 1.09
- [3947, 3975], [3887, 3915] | 1.01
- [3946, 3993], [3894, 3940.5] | 1.07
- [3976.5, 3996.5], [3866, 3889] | 1.15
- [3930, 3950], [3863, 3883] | 1.01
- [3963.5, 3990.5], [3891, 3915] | 1.10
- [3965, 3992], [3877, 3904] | 1.12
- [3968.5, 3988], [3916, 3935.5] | 1.18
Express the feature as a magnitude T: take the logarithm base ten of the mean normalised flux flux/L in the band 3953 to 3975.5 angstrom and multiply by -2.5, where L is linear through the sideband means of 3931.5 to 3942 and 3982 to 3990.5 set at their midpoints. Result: 0.06 mag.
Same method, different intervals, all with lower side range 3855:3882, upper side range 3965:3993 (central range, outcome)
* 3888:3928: 0.041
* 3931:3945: 0.072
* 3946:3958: 0.066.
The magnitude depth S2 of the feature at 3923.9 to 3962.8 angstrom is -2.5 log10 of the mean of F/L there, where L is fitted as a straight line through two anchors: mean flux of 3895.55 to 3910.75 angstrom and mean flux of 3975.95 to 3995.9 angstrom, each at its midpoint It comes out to 0.09 mag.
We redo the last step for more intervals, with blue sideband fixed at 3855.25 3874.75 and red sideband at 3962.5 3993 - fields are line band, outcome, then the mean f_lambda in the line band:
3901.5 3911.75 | 0.03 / 5.8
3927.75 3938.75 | 0.08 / 5.69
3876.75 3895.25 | 0.03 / 5.7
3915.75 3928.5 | 0.08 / 5.64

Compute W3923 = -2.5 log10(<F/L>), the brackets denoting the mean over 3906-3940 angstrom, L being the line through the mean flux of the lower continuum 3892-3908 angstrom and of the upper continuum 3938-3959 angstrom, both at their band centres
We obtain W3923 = 0.044 mag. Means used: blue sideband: 5.95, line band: 5.69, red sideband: 5.9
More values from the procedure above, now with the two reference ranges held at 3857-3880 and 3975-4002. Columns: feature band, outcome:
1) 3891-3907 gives 0.01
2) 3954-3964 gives 0.16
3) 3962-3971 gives 0.11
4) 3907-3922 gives 0.08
